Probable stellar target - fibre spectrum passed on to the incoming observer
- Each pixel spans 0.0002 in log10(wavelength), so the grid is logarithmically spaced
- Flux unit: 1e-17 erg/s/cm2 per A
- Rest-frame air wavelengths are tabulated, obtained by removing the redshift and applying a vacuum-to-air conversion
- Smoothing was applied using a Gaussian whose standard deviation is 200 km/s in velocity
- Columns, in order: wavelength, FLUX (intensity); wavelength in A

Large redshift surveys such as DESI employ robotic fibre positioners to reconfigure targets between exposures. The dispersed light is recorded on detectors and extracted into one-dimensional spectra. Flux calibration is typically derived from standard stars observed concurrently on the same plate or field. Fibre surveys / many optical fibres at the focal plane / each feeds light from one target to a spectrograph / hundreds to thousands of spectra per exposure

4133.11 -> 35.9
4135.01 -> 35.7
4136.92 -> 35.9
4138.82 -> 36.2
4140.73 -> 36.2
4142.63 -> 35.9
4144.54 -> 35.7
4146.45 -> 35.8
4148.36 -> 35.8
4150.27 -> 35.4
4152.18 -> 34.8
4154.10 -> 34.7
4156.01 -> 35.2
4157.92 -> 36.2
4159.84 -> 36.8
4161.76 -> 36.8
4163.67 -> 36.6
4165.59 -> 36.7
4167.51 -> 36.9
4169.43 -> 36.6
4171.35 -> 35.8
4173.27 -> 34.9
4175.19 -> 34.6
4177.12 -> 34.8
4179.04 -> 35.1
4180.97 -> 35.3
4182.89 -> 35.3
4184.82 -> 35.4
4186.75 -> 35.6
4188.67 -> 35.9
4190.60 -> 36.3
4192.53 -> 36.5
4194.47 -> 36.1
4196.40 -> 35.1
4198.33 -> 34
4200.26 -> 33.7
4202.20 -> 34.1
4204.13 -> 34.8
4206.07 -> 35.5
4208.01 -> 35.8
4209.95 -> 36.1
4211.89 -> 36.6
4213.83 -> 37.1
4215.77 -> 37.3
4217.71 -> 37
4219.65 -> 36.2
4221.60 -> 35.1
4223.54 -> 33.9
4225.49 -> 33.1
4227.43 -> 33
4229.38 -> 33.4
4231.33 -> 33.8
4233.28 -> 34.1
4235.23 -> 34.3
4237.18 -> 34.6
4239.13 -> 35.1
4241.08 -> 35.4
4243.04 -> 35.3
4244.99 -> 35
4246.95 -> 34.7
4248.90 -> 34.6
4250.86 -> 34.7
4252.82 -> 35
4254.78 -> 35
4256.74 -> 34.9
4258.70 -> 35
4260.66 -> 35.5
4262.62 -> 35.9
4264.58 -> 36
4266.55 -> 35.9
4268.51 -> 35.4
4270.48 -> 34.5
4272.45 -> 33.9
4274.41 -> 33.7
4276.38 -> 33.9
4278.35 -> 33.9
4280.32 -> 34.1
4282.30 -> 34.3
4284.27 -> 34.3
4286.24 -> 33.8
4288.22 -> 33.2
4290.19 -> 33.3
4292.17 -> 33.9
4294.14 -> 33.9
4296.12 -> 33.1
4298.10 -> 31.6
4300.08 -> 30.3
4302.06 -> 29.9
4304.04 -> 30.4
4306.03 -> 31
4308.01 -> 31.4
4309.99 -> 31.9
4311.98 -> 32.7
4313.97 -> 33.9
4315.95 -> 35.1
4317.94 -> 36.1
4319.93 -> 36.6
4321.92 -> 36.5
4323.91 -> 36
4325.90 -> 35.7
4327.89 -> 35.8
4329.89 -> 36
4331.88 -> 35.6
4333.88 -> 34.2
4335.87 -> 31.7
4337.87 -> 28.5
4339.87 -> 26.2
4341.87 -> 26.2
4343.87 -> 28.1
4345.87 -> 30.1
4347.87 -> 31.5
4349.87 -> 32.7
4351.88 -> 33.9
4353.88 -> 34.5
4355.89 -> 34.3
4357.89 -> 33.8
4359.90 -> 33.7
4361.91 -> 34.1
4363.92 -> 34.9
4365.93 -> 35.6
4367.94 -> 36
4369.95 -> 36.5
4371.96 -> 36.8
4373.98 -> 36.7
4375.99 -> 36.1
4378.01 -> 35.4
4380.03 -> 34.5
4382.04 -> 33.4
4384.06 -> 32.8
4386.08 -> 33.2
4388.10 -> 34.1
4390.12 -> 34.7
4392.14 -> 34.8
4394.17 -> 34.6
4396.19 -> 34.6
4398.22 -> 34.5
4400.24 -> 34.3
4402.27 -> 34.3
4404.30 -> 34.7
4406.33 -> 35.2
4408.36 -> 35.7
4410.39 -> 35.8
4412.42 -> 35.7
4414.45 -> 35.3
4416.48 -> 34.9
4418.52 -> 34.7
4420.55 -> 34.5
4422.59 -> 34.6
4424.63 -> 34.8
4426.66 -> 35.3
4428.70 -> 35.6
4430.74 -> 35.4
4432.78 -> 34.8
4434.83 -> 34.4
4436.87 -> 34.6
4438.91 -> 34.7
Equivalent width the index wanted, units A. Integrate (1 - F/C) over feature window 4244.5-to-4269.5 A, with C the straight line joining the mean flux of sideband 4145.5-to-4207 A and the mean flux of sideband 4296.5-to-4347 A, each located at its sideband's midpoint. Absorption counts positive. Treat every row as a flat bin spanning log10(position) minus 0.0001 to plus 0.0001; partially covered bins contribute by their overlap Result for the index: -1.0 A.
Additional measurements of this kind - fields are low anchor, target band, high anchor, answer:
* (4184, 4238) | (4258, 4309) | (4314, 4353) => 0.54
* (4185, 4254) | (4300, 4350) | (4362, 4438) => 3.60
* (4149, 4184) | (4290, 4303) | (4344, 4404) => 0.96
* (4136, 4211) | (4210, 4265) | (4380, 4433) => 0.47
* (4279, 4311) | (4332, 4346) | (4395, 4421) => 1.61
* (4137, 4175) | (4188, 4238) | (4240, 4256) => 0.28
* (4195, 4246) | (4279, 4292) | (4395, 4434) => 0.42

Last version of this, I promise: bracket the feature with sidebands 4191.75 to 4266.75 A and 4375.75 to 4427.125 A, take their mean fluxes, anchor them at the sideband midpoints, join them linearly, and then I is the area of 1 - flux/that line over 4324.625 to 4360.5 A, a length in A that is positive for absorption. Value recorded 2.5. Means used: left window 35.1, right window 34.7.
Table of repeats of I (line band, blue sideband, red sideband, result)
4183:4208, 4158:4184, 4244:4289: 0.2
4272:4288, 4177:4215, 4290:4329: 0.0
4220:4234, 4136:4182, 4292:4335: 0.4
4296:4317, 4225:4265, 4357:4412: 1.7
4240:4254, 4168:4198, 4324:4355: -0.3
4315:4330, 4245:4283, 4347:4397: -0.6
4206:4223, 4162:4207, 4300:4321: -0.7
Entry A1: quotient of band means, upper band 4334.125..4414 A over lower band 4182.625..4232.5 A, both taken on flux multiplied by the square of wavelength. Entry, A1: 1.03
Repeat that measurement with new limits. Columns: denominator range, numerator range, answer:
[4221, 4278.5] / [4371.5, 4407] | 1.07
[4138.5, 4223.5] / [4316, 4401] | 1.03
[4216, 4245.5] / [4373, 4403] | 1.07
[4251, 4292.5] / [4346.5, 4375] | 1.04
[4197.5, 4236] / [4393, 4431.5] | 1.10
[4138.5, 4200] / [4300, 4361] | 0.99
